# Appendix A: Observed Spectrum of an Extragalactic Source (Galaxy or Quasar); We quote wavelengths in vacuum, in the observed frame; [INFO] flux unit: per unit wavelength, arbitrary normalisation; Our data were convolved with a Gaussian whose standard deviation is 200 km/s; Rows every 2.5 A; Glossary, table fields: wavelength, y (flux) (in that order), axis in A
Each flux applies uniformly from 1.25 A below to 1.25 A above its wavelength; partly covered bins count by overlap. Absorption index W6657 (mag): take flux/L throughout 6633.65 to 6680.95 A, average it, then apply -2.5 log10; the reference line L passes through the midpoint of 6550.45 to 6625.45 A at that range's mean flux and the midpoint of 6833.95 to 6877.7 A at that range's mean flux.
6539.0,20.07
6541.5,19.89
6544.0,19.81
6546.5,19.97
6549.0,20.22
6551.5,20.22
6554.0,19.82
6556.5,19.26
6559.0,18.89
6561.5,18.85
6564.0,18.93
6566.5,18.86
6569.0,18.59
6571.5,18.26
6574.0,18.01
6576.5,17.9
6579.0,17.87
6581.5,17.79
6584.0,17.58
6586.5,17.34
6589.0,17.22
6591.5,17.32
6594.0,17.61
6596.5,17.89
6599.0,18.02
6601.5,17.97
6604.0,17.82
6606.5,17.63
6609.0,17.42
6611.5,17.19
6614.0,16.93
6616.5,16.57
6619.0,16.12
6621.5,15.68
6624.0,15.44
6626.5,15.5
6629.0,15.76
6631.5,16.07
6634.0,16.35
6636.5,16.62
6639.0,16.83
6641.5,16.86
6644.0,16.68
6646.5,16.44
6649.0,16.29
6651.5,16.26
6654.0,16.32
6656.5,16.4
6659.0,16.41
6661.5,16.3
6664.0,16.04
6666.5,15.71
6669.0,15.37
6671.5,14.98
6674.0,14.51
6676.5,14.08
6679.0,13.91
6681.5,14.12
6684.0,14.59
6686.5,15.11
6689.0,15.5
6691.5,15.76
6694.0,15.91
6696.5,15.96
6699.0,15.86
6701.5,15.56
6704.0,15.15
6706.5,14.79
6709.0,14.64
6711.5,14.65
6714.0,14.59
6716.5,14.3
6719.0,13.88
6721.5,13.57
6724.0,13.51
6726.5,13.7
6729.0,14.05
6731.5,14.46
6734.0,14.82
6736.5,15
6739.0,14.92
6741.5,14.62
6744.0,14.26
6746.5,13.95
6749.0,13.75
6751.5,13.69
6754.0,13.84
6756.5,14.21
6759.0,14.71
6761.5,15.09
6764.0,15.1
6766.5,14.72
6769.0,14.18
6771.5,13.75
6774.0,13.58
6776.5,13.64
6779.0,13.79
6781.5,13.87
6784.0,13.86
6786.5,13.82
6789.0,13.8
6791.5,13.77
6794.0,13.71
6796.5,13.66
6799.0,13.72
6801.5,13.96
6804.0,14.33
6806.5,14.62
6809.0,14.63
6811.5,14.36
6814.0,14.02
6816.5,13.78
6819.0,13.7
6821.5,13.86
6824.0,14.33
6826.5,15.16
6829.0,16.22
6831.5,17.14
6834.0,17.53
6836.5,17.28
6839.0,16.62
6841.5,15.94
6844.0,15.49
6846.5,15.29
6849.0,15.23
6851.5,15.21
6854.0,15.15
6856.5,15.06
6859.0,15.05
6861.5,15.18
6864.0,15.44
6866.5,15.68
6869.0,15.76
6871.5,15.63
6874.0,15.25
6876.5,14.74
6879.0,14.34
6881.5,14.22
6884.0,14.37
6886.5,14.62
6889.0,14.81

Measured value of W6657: 0.09 mag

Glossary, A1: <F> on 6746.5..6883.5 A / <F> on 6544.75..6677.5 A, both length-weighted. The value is 0.9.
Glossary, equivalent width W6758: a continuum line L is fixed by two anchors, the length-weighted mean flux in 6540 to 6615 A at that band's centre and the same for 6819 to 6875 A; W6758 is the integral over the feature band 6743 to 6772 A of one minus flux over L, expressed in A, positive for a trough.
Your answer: 3.90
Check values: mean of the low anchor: 18.4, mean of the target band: 14.3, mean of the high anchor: 15.6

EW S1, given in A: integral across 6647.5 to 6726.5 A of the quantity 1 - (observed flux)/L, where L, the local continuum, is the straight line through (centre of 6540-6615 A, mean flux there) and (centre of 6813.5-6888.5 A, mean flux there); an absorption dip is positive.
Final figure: 9.18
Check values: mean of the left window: 18.4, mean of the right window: 15.3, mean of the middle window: 15.1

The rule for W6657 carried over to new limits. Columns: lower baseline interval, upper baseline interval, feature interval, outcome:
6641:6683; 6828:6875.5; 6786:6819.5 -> 0.13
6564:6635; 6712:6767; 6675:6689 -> 0.08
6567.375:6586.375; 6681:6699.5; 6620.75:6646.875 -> 0.03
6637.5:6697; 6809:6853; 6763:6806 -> 0.11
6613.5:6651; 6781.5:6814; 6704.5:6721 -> 0.05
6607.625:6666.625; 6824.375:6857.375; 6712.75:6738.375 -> 0.14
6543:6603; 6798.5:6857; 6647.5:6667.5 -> 0.07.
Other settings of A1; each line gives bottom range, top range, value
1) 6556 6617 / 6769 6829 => 0.78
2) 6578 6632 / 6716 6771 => 0.84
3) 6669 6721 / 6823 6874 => 1.06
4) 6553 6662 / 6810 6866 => 0.89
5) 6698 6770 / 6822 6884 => 1.07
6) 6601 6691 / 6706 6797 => 0.88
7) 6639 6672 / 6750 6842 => 0.90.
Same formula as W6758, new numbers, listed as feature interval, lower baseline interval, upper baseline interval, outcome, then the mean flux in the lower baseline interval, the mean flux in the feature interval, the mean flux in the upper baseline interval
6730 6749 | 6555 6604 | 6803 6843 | 2.0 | 18.1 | 14.5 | 15.2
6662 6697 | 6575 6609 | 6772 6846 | 2.8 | 17.7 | 15.1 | 14.6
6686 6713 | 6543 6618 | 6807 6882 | 2.5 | 18.2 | 15.4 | 15.2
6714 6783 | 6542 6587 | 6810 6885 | 9.6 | 18.8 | 14.2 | 15.2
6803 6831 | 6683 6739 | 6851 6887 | 0.8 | 14.8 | 14.5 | 15.1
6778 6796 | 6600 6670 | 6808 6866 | 2.1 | 16.5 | 13.8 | 15.3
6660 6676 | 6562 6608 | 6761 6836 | 1.1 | 17.9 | 15.4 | 14.4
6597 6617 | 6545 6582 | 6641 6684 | 0.0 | 18.9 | 17.5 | 15.6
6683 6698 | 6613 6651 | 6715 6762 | -0.4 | 16.3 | 15.5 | 14.2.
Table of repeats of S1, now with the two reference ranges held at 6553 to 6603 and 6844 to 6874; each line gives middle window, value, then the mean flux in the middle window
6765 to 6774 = 1.16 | 14.2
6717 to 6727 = 1.80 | 13.7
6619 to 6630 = 1.28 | 15.7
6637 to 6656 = 1.05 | 16.5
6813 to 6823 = 1.21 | 13.8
